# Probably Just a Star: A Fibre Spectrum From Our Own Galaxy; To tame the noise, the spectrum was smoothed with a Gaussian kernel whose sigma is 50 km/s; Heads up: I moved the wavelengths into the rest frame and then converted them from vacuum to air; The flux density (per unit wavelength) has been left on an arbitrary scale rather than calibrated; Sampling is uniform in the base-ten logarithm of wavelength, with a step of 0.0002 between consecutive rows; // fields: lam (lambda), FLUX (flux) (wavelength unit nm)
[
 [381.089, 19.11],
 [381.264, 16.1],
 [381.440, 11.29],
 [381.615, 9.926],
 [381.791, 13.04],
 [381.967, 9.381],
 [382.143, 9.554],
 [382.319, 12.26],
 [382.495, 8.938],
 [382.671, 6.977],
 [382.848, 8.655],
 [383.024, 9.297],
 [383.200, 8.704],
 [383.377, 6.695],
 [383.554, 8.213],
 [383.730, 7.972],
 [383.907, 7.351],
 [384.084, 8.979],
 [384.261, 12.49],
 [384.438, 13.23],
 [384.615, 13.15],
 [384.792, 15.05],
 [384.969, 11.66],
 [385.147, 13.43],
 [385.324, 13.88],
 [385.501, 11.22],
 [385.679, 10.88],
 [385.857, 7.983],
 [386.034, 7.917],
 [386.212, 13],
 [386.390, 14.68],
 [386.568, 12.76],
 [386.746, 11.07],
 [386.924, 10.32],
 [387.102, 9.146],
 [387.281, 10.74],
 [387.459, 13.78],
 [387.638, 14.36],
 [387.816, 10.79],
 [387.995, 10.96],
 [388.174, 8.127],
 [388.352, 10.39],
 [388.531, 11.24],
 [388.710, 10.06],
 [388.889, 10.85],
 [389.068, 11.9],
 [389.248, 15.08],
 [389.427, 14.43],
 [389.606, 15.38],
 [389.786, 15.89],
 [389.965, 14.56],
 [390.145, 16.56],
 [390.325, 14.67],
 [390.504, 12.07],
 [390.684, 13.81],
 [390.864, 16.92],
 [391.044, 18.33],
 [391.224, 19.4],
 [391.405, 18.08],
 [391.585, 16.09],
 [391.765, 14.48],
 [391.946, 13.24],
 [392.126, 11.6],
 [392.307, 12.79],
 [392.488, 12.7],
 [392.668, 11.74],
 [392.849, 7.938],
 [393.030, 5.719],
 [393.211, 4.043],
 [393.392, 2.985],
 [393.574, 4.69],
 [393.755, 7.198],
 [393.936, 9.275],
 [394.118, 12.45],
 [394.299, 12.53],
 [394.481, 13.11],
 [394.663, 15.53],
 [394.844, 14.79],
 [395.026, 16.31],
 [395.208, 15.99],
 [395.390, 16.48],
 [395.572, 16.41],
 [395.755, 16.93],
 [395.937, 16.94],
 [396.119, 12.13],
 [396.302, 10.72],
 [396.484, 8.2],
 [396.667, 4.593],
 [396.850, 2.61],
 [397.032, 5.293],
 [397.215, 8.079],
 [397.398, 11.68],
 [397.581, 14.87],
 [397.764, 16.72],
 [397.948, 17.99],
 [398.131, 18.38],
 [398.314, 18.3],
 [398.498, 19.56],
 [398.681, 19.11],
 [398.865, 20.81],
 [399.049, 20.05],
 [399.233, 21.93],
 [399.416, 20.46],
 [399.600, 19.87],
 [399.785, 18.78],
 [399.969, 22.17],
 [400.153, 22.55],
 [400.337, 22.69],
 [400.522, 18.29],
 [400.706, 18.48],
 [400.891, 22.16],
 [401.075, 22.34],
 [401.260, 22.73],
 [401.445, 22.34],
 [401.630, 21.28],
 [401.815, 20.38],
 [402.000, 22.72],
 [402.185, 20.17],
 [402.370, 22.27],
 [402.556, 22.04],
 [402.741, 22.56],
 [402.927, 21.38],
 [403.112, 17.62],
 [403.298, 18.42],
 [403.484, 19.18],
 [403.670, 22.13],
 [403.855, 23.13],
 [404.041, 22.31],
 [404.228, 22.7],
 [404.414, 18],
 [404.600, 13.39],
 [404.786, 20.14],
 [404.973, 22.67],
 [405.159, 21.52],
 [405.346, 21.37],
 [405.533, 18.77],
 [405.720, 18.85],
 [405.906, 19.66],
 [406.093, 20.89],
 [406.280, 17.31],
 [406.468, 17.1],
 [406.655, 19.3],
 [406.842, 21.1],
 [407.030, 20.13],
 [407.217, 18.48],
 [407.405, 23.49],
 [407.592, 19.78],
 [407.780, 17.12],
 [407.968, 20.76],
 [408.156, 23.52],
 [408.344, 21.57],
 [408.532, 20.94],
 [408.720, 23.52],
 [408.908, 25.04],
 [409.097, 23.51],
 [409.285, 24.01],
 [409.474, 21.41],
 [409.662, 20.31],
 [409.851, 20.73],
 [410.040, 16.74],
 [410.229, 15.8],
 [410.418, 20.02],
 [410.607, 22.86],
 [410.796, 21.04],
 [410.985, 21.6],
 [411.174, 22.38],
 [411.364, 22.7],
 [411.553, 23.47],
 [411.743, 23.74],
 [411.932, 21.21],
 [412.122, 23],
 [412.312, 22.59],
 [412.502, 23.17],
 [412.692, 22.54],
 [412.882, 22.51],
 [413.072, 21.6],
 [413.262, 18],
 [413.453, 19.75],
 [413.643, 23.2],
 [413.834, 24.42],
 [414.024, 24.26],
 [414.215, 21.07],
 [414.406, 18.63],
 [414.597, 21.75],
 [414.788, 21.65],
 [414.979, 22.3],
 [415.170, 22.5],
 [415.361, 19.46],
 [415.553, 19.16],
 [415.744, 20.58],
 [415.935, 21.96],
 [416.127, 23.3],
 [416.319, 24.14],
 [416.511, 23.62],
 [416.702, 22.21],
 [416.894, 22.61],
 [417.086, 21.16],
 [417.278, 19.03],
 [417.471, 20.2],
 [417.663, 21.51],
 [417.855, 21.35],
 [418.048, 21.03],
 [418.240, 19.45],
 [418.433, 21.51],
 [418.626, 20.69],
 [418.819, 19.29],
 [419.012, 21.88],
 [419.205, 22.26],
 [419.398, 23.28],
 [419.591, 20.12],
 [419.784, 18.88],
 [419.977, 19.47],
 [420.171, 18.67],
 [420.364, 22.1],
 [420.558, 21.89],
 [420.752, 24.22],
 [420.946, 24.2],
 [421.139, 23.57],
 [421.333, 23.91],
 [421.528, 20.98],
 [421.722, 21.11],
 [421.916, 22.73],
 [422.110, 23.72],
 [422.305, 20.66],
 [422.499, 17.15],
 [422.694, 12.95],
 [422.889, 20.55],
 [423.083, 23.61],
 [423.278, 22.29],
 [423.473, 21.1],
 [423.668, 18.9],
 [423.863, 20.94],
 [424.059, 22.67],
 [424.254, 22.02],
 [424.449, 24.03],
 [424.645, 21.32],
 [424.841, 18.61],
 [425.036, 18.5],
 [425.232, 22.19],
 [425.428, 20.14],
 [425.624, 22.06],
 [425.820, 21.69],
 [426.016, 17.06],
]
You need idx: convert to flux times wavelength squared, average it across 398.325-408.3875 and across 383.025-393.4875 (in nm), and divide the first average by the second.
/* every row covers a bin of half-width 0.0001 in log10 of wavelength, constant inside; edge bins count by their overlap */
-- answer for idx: 1.86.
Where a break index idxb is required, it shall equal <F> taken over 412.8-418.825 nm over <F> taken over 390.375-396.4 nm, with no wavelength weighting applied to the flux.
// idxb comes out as 1.67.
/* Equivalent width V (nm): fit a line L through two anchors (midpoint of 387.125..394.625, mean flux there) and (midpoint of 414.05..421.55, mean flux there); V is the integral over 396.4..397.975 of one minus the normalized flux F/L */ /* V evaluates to 0.52 nm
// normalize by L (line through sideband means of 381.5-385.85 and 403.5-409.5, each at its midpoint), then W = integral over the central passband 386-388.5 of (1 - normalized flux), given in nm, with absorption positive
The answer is 0.13 nm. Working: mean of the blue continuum 10.4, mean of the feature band 11.4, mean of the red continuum 20.7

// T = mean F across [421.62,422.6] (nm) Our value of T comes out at 21.1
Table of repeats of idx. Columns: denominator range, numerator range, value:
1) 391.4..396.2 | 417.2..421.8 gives 1.98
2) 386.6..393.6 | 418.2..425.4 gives 2.01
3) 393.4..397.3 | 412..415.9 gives 2.10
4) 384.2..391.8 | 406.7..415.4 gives 1.85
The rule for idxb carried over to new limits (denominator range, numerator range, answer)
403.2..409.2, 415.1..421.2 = 1.04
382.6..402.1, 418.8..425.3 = 1.55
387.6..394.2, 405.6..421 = 1.75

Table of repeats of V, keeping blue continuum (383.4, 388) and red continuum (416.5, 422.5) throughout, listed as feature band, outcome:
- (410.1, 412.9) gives -0.41 nm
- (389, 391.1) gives -0.39 nm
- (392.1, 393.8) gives 0.68 nm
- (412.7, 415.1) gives -0.23 nm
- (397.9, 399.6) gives -0.50 nm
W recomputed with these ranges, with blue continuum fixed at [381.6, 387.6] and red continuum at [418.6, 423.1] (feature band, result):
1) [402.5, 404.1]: -0.48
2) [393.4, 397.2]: 0.67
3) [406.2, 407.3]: -0.12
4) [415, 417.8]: -0.24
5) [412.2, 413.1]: -0.18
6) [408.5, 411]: -0.46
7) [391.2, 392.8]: -0.16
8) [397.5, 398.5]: -0.20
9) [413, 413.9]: -0.11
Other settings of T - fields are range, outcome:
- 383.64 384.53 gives 10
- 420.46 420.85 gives 23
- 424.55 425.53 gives 20.2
